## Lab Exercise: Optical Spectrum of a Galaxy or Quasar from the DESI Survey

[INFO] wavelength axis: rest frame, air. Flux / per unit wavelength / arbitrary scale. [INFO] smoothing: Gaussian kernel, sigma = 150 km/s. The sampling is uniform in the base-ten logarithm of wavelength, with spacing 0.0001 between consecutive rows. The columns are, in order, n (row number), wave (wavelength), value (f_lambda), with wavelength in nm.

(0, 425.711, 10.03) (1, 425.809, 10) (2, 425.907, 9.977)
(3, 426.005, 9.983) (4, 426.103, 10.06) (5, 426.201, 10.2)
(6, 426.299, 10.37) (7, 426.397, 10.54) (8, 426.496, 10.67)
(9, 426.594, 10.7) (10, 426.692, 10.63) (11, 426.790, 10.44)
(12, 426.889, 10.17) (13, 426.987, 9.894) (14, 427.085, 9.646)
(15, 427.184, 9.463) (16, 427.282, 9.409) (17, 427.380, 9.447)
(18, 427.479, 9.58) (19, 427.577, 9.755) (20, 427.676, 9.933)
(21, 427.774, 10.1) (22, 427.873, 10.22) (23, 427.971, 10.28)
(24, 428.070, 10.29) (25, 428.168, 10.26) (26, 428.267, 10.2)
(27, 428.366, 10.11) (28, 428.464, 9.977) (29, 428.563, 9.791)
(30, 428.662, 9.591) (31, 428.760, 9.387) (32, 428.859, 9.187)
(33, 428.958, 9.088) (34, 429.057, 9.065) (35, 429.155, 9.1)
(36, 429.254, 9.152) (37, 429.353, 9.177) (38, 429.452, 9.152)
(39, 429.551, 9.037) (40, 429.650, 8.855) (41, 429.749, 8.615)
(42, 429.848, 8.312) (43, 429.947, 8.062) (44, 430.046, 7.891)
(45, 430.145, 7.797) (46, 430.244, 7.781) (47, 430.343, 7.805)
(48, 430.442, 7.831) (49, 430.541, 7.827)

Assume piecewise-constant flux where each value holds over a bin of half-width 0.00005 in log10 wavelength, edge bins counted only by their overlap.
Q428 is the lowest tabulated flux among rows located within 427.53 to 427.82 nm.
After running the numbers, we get 9.755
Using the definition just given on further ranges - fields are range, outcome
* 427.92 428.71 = 9.591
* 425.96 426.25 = 9.983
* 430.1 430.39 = 7.781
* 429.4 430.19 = 7.797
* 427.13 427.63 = 9.409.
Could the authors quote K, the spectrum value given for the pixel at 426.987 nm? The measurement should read 9.894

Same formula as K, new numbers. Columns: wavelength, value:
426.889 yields 10.17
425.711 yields 10.03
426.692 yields 10.63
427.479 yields 9.58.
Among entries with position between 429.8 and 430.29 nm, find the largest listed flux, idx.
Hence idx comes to 8.312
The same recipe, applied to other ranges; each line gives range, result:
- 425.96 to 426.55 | 10.67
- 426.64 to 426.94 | 10.63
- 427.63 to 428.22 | 10.29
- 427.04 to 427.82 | 10.1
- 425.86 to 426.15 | 10.06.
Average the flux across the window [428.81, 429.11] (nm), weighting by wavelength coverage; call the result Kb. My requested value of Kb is 9.12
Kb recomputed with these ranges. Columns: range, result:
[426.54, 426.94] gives 10.5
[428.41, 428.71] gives 9.79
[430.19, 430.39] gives 7.8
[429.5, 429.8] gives 8.83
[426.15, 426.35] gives 10.3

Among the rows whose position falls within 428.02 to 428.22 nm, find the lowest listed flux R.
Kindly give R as 10.26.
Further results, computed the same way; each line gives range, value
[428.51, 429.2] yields 9.065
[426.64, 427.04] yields 9.894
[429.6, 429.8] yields 8.615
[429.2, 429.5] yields 9.152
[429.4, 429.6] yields 9.037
